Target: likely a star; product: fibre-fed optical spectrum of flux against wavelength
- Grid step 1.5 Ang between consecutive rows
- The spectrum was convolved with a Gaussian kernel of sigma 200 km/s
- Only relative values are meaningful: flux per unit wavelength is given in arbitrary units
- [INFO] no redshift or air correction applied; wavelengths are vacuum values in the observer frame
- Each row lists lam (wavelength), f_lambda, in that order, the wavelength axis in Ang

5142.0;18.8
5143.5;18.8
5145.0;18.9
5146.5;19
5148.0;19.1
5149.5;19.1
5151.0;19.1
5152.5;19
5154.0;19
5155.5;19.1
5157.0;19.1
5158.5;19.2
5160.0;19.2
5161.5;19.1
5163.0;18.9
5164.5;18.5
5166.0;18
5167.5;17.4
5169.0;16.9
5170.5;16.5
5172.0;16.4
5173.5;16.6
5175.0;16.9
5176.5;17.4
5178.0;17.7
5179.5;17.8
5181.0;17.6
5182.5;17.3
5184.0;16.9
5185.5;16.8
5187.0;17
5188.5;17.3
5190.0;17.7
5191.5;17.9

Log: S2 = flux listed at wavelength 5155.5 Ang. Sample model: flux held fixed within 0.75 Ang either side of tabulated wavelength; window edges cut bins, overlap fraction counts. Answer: 19.1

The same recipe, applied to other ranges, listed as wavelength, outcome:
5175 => 16.9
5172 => 16.4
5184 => 16.9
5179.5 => 17.8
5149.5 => 19.1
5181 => 17.6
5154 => 19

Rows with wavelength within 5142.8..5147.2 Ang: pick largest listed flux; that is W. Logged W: 19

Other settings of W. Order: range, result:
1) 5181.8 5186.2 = 17.3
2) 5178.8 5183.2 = 17.8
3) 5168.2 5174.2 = 16.9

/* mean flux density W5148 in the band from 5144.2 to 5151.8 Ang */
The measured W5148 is 19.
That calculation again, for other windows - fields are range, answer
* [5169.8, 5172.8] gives 16.5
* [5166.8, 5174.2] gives 16.8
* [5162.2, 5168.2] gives 18.2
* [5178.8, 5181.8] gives 17.7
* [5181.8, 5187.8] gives 17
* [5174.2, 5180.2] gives 17.4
